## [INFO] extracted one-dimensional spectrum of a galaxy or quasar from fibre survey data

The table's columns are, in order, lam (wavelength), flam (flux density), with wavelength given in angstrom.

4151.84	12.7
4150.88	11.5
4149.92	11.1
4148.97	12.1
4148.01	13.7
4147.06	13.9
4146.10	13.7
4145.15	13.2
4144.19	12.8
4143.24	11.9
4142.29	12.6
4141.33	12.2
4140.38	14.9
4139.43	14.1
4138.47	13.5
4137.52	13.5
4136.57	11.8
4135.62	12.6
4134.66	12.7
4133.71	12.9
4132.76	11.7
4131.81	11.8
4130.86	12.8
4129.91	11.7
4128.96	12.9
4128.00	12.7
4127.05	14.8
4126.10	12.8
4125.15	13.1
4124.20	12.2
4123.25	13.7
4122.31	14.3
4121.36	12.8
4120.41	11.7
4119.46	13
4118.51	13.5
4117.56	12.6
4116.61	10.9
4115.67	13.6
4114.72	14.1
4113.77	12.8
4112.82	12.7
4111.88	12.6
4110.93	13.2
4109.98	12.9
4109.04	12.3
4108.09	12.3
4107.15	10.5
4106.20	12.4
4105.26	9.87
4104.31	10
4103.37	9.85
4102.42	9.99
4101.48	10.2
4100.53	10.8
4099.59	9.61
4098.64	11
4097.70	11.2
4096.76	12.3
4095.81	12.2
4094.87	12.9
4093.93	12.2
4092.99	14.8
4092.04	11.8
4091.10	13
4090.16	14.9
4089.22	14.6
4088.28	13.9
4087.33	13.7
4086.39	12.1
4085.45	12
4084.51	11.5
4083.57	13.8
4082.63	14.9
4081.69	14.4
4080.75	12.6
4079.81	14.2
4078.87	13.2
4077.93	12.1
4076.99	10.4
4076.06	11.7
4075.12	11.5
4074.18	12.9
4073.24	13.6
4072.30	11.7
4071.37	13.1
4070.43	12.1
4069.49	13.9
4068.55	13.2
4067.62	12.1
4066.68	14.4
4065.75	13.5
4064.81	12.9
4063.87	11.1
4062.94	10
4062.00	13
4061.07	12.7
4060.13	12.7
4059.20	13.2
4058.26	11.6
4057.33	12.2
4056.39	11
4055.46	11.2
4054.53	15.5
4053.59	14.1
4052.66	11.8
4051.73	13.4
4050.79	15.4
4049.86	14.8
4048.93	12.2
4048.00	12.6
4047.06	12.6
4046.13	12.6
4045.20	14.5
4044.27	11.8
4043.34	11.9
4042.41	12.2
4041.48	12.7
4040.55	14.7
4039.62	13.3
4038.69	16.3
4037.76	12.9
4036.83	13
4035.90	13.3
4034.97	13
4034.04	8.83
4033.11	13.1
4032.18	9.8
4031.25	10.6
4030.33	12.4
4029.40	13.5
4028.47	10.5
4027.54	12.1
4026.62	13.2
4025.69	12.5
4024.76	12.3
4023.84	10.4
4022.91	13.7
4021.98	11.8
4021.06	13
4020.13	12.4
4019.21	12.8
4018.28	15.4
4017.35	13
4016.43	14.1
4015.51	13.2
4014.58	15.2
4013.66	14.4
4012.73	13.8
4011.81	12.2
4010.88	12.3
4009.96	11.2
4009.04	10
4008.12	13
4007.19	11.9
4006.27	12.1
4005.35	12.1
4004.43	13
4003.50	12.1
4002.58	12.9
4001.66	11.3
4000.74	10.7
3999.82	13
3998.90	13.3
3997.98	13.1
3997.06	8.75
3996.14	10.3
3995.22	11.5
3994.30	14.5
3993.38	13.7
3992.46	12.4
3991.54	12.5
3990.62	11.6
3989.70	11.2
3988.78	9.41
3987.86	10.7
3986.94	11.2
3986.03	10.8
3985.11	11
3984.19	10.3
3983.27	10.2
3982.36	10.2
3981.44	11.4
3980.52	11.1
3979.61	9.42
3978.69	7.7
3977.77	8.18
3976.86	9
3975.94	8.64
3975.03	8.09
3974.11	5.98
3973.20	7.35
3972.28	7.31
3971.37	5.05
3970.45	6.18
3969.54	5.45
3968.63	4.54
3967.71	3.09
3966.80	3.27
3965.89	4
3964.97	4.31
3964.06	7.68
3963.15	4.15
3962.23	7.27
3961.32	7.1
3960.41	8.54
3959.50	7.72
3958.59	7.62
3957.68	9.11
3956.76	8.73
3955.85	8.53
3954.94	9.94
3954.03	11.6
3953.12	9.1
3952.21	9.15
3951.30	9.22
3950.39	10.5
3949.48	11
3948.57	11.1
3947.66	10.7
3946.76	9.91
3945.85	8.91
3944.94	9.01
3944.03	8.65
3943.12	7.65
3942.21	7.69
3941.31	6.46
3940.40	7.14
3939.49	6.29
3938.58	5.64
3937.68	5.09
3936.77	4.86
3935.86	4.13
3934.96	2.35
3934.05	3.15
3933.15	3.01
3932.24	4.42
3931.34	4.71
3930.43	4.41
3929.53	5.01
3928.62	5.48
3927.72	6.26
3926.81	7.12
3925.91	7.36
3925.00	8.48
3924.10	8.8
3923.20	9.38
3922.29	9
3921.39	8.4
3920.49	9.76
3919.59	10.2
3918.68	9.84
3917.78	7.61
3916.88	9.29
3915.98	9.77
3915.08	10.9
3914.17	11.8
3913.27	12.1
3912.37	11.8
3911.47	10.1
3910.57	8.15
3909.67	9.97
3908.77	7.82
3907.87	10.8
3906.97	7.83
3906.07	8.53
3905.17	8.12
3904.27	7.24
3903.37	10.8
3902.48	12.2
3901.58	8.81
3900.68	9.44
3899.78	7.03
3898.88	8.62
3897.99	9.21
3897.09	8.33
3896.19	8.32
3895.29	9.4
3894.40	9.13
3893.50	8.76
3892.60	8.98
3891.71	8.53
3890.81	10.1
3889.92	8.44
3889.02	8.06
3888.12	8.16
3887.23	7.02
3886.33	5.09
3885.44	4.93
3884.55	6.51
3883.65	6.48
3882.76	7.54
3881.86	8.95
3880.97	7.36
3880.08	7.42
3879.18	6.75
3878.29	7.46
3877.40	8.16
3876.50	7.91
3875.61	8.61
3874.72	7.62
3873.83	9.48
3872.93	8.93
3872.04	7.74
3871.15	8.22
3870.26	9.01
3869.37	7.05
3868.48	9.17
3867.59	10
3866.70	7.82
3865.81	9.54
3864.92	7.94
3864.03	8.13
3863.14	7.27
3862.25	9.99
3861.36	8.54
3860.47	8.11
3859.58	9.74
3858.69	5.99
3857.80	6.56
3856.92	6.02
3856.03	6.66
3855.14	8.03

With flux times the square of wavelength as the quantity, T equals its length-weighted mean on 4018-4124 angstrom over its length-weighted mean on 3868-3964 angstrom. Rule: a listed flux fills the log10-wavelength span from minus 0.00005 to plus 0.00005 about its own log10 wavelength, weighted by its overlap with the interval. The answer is 1.7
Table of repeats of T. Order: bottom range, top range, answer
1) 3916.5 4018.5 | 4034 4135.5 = 1.47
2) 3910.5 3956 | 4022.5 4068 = 1.66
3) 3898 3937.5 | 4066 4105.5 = 1.69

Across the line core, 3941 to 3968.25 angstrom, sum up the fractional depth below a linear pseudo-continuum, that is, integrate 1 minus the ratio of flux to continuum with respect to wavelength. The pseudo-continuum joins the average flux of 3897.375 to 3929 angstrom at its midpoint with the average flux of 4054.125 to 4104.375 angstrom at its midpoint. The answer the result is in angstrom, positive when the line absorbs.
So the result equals 5.1 angstrom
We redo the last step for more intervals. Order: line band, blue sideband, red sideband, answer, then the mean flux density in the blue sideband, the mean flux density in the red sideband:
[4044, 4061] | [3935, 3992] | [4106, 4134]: -3.5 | 8.18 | 12.7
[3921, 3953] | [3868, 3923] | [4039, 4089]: 8.4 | 8.68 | 12.9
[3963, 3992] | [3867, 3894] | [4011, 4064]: 7.4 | 7.95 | 12.8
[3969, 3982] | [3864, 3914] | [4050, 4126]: 3.0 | 8.52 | 12.5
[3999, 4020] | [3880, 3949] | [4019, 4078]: -2.7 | 8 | 12.6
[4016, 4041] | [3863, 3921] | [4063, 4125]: -3.2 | 8.66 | 12.5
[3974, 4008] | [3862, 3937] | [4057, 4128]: -2.8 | 8.08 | 12.5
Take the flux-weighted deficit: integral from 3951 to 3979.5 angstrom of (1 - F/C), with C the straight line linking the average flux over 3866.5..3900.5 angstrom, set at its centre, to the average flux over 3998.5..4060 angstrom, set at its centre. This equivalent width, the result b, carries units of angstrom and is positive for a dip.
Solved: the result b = 9.1 angstrom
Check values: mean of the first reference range 8.07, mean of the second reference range 12.7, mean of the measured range 7.23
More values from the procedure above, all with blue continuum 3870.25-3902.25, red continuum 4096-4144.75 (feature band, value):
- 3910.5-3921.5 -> -1.9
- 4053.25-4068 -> -1.7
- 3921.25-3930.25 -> 1.4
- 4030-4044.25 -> -2.2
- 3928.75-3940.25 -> 5.7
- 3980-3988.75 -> -0.7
